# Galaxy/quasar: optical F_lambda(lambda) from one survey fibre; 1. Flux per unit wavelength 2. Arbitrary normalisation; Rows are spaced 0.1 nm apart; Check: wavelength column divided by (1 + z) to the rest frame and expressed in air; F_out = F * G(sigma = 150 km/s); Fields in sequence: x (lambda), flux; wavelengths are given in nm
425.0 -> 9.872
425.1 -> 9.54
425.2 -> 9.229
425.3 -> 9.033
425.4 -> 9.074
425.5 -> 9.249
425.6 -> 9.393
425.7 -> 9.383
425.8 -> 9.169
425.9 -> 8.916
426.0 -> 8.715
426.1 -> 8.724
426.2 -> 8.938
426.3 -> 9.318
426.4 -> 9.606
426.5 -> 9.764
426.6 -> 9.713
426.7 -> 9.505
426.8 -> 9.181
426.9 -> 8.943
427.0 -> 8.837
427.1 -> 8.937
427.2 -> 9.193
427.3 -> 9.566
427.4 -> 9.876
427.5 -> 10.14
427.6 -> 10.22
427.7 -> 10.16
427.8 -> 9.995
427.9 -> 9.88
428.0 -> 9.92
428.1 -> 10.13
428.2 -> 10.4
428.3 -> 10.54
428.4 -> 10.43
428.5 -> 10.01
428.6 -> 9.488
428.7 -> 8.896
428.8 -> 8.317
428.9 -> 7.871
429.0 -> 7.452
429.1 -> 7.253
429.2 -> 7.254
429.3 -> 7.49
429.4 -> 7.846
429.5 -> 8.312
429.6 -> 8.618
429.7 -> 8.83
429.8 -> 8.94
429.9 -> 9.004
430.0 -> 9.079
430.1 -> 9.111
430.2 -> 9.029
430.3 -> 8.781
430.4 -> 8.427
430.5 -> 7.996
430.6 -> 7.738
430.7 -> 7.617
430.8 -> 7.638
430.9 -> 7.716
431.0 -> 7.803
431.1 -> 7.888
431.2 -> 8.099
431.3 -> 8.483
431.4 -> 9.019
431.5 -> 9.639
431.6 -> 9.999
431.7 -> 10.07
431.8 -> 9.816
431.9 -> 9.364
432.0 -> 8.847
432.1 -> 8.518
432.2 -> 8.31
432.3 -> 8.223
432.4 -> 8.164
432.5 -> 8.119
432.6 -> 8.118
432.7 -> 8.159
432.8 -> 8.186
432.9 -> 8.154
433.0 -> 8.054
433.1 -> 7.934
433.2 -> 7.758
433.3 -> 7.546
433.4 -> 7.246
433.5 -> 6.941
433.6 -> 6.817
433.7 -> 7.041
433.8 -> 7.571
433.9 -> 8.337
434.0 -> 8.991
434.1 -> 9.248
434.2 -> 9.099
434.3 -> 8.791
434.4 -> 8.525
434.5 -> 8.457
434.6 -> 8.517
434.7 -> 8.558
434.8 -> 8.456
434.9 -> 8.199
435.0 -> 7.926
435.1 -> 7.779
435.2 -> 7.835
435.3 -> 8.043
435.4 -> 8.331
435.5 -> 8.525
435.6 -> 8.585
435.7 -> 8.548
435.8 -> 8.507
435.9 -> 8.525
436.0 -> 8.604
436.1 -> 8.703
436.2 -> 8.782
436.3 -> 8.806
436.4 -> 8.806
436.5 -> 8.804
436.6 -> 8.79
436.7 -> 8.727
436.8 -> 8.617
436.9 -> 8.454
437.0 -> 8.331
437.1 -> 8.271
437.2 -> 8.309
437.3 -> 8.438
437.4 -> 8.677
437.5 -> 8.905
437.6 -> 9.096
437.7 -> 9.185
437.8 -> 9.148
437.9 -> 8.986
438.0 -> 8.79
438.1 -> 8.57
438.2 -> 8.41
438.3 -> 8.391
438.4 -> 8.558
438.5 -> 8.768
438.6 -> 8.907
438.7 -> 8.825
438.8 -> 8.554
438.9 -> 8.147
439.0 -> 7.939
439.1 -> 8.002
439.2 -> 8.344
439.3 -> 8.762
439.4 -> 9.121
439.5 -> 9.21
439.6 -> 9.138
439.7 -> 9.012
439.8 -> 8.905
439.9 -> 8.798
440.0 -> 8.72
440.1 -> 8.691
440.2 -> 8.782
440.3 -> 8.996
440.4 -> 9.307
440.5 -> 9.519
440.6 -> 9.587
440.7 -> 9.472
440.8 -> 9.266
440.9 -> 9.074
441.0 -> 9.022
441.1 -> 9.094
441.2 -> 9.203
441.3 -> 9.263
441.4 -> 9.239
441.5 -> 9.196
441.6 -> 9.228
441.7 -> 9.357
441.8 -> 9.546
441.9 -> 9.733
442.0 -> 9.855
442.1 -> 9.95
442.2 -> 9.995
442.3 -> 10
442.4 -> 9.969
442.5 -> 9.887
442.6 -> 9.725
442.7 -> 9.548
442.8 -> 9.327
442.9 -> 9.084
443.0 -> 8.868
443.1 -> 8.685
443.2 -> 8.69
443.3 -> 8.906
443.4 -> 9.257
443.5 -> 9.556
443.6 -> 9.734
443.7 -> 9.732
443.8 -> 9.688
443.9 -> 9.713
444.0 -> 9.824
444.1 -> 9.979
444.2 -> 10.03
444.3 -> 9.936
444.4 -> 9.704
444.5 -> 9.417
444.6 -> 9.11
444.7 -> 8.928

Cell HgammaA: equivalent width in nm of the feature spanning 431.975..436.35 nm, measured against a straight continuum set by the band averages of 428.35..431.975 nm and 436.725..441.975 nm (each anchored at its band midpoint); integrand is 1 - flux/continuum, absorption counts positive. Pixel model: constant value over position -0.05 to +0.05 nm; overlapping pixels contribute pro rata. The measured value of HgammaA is 0.245 nm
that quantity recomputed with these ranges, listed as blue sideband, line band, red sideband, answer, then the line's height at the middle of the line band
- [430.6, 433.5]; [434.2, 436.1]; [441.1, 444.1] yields 0.060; 8.67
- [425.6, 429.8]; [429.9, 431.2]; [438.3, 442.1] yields 0.124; 9.13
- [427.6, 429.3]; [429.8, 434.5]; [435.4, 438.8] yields 0.320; 8.99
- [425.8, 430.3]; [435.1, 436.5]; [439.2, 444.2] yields 0.114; 9.25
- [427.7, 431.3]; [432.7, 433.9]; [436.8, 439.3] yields 0.142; 8.65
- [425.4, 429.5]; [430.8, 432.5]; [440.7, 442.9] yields 0.108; 9.29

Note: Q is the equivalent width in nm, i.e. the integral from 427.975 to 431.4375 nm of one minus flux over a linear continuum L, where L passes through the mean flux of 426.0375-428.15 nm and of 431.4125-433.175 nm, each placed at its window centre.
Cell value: 0.196 nm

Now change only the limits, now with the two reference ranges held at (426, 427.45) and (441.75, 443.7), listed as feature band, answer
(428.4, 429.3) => 0.09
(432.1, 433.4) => 0.18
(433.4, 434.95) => 0.19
